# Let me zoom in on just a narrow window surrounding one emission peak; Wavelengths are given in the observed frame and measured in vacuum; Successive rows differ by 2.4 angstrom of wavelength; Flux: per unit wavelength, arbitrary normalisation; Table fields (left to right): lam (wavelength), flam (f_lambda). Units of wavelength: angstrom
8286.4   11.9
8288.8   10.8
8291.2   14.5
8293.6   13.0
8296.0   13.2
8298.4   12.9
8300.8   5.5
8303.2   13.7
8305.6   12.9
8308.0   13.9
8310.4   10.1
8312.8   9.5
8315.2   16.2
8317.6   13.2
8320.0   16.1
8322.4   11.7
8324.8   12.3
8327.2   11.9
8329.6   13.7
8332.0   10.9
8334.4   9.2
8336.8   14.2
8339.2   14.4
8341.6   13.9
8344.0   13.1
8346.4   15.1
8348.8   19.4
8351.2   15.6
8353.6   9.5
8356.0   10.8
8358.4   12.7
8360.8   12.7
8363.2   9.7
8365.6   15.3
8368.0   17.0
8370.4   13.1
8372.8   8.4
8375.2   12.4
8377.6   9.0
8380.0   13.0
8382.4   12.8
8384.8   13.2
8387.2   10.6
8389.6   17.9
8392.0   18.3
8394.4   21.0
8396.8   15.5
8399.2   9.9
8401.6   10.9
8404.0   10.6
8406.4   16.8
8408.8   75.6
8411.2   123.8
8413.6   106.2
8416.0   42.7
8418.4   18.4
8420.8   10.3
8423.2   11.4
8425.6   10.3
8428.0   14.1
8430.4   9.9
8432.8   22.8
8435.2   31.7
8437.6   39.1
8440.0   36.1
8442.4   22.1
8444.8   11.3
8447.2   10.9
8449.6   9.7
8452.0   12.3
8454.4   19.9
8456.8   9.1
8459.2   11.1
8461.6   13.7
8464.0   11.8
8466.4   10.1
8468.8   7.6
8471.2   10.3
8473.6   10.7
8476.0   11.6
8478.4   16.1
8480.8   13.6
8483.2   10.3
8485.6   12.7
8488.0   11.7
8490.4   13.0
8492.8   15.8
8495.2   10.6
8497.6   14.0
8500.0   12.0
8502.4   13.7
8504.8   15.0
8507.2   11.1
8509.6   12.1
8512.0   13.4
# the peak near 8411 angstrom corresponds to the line H-alpha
